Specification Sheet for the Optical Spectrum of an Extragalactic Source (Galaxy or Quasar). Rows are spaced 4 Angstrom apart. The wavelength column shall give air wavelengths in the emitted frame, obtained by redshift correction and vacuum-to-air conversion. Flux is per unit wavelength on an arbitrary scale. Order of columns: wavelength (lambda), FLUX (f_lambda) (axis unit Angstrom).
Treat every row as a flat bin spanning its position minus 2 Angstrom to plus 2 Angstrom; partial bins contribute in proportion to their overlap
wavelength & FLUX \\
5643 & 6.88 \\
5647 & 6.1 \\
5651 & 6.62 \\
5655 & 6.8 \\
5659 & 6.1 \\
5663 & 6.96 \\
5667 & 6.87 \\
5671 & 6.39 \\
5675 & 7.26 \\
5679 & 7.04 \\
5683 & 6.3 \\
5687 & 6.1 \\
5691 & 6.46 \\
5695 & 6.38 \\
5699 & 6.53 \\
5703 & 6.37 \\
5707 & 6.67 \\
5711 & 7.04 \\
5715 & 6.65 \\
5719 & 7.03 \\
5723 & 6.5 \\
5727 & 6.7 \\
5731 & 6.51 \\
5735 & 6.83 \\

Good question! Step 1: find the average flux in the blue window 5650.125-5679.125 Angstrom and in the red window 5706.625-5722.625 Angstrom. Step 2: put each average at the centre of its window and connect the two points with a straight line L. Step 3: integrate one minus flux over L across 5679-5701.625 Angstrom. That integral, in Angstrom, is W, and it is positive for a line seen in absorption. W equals 1.2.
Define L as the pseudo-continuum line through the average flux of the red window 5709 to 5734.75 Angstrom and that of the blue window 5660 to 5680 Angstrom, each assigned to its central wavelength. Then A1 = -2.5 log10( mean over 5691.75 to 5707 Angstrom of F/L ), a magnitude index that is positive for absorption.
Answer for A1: 0.05 mag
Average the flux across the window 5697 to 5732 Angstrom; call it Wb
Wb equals 6.67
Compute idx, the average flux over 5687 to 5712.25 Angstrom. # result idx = 6.52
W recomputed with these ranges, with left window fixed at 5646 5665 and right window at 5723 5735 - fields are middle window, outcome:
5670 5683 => -0.56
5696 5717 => -0.13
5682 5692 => 0.47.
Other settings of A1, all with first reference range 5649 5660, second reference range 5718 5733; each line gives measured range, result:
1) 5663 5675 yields -0.04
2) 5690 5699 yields 0.03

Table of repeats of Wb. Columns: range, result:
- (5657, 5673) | 6.58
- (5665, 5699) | 6.6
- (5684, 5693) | 6.28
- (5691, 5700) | 6.45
